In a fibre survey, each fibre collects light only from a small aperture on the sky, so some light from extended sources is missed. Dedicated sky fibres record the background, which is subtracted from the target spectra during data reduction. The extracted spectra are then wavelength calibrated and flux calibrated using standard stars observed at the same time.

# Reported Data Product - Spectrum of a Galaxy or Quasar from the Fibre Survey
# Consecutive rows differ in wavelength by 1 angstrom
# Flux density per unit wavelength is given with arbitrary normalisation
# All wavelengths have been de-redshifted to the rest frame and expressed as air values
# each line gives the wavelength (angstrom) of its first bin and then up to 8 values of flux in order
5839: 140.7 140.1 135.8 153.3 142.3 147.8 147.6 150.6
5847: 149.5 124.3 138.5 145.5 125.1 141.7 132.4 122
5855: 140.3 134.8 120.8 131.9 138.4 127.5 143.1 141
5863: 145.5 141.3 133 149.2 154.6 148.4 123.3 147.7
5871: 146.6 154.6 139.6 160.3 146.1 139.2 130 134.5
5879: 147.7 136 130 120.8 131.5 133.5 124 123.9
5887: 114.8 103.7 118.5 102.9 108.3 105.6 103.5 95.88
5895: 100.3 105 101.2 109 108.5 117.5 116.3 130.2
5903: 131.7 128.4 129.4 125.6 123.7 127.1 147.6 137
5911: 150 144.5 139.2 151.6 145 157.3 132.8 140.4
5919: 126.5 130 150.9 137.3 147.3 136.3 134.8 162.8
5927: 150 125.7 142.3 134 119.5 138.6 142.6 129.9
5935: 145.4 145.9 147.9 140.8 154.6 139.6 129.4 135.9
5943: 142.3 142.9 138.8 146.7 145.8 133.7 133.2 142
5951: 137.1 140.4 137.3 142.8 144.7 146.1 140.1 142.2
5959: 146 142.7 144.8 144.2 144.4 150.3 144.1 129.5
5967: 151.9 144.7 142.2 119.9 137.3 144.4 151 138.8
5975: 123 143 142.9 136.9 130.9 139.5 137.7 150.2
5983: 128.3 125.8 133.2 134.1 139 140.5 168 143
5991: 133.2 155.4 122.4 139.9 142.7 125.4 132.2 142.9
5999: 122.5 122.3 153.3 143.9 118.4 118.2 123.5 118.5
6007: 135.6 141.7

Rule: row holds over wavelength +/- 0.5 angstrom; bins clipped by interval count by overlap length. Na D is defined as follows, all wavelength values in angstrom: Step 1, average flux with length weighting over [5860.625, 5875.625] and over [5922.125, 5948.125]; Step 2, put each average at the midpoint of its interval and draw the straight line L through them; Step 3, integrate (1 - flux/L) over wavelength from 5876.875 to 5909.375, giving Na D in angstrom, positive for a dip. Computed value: 5.3 angstrom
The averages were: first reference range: 145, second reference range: 141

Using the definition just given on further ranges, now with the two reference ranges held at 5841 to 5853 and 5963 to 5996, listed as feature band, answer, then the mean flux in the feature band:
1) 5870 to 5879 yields -0.20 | 144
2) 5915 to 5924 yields 0.00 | 140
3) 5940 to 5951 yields 0.07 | 139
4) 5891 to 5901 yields 2.48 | 106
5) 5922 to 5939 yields -0.04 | 141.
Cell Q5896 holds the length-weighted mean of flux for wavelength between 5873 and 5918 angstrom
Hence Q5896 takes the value 127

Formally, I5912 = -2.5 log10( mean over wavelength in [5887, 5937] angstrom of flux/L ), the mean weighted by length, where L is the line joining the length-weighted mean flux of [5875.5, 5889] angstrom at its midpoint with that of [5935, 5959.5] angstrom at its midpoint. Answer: 0.04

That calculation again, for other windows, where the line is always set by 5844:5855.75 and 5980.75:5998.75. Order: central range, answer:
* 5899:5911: 0.08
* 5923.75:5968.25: -0.02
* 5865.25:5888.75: 0.02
